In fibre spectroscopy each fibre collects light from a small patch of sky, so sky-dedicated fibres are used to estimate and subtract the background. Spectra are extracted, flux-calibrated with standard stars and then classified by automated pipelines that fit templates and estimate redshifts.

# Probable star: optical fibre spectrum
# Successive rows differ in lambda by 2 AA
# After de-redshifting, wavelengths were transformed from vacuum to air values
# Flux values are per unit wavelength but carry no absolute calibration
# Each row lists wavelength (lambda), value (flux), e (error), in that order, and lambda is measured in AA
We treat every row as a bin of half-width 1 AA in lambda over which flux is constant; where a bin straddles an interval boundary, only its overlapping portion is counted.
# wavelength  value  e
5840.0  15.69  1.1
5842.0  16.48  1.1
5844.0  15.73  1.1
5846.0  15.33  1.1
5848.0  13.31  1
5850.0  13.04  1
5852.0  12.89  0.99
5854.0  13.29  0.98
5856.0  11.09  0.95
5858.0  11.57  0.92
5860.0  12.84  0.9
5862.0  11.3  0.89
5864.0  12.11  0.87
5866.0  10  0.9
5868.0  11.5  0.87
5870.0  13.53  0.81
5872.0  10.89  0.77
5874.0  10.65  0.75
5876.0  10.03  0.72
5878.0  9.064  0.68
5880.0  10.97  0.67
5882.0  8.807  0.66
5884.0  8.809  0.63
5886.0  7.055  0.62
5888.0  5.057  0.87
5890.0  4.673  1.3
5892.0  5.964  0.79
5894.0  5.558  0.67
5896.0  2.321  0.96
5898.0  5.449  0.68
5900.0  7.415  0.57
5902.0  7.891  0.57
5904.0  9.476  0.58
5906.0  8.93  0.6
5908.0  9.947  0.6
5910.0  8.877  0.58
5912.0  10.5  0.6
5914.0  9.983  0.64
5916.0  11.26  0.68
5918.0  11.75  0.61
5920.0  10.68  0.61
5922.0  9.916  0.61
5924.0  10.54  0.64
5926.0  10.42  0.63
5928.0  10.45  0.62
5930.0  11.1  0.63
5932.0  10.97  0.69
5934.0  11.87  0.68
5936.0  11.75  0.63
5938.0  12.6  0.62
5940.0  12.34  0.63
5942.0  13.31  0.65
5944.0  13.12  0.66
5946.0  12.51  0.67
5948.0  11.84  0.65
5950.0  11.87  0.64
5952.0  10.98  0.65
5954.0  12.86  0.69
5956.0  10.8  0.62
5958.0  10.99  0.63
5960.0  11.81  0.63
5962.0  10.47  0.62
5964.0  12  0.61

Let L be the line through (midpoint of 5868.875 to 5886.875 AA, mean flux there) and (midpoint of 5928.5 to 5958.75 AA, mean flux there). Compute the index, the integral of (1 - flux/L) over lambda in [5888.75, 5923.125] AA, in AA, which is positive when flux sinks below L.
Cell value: 8.3 AA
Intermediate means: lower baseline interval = 10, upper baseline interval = 11.9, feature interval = 8.25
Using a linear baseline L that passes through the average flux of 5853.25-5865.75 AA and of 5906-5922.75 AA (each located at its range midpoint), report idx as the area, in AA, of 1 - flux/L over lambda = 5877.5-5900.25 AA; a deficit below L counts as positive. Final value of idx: 9.0 AA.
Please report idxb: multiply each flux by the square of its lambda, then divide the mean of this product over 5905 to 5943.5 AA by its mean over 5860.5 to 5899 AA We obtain 1.28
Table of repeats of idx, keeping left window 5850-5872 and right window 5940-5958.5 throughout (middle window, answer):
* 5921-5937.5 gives 1.5 AA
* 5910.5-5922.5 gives 1.4 AA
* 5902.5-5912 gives 2.1 AA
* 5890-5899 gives 5.4 AA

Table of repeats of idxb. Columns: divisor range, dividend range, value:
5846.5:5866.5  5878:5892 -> 0.62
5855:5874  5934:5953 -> 1.08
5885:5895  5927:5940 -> 2.07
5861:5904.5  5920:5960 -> 1.38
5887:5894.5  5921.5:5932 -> 2.02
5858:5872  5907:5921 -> 0.90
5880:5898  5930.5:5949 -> 1.98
